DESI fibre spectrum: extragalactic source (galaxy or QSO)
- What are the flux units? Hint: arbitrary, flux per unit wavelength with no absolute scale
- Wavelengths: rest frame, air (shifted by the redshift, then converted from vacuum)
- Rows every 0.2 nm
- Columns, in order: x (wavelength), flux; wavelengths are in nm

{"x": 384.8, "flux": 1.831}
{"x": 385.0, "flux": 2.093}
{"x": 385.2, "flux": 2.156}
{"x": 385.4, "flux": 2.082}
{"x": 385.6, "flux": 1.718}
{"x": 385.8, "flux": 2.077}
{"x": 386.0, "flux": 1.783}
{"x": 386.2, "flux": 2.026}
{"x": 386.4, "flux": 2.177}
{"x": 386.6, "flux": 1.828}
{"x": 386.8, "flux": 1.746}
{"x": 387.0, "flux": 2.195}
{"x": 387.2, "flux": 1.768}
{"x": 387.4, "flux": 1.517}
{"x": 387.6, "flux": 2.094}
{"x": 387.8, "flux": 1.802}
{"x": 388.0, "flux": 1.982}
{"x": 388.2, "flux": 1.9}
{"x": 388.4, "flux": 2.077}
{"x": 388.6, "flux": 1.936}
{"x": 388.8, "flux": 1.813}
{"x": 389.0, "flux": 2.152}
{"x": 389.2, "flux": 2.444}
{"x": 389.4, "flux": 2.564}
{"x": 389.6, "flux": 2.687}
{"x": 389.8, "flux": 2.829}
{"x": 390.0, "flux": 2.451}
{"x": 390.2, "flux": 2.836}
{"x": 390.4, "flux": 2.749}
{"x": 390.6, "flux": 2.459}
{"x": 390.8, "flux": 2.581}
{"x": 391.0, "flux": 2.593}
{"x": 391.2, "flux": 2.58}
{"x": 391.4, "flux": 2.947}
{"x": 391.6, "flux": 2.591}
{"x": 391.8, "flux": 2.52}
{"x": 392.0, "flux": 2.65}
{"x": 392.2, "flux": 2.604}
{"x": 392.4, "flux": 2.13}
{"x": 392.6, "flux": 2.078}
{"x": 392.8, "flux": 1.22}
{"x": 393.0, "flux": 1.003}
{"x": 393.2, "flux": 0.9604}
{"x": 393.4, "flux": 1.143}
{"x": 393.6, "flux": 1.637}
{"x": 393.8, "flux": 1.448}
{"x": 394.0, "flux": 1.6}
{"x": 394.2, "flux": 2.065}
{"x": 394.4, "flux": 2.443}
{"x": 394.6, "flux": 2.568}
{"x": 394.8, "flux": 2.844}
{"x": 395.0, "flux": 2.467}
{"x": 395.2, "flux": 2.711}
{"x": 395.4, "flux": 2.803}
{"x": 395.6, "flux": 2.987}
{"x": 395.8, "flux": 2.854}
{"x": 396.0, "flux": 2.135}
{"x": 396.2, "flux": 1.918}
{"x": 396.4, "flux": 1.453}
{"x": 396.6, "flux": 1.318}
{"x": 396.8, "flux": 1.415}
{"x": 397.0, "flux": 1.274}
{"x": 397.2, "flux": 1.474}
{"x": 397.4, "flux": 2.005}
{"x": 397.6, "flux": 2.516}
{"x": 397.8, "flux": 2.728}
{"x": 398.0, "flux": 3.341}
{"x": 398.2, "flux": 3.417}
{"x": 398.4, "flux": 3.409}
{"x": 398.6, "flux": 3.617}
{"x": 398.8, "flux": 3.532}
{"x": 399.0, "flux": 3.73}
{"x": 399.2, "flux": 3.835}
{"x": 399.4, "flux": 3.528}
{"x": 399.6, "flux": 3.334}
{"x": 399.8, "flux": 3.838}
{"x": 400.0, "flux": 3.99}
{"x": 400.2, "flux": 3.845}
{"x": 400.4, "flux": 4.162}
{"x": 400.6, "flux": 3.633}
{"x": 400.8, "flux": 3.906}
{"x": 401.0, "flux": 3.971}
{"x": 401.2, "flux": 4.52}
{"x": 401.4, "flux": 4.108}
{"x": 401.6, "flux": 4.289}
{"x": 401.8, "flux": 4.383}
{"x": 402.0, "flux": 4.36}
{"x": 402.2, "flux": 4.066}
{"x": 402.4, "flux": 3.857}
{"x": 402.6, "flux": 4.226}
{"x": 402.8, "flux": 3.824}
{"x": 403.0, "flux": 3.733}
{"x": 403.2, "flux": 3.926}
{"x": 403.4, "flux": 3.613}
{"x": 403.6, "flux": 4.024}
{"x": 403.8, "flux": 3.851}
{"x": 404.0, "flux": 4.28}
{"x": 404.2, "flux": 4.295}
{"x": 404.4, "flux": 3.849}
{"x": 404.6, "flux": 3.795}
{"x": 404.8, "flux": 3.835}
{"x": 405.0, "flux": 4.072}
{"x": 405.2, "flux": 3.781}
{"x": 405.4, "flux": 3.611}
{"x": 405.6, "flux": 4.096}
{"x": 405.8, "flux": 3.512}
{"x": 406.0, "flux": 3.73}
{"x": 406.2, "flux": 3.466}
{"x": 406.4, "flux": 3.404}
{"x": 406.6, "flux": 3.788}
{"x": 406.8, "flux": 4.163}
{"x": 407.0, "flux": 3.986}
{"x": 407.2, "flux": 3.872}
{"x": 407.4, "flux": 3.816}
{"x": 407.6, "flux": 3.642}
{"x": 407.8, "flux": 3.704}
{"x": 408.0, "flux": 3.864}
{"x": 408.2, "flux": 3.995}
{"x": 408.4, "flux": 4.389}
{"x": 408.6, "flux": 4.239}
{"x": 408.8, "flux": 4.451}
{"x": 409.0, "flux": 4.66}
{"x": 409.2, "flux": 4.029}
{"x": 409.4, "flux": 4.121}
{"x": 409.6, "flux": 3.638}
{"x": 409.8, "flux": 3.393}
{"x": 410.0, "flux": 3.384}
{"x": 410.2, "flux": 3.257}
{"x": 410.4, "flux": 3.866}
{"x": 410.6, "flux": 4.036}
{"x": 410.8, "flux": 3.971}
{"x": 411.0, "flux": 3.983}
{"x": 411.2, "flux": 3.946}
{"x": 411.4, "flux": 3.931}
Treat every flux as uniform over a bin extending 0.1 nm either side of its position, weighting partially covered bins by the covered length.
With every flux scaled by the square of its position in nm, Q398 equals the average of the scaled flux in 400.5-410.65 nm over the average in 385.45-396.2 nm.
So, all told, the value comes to 1.94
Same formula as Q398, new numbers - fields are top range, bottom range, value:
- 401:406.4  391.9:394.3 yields 2.44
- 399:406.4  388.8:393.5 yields 1.82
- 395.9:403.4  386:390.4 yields 1.65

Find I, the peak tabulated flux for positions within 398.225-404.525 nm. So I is 4.52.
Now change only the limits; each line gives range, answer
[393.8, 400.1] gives 3.99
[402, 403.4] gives 4.36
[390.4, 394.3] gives 2.947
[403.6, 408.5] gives 4.389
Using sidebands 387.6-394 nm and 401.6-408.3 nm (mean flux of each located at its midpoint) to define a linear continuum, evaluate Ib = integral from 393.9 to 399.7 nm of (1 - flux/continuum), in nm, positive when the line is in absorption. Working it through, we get 0.634 nm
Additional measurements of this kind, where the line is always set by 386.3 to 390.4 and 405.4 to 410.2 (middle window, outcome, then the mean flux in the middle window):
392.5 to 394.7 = 0.82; 1.65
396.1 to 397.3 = 0.59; 1.48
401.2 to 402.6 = -0.36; 4.21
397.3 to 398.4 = 0.05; 2.86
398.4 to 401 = -0.48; 3.74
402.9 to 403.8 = -0.09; 3.83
